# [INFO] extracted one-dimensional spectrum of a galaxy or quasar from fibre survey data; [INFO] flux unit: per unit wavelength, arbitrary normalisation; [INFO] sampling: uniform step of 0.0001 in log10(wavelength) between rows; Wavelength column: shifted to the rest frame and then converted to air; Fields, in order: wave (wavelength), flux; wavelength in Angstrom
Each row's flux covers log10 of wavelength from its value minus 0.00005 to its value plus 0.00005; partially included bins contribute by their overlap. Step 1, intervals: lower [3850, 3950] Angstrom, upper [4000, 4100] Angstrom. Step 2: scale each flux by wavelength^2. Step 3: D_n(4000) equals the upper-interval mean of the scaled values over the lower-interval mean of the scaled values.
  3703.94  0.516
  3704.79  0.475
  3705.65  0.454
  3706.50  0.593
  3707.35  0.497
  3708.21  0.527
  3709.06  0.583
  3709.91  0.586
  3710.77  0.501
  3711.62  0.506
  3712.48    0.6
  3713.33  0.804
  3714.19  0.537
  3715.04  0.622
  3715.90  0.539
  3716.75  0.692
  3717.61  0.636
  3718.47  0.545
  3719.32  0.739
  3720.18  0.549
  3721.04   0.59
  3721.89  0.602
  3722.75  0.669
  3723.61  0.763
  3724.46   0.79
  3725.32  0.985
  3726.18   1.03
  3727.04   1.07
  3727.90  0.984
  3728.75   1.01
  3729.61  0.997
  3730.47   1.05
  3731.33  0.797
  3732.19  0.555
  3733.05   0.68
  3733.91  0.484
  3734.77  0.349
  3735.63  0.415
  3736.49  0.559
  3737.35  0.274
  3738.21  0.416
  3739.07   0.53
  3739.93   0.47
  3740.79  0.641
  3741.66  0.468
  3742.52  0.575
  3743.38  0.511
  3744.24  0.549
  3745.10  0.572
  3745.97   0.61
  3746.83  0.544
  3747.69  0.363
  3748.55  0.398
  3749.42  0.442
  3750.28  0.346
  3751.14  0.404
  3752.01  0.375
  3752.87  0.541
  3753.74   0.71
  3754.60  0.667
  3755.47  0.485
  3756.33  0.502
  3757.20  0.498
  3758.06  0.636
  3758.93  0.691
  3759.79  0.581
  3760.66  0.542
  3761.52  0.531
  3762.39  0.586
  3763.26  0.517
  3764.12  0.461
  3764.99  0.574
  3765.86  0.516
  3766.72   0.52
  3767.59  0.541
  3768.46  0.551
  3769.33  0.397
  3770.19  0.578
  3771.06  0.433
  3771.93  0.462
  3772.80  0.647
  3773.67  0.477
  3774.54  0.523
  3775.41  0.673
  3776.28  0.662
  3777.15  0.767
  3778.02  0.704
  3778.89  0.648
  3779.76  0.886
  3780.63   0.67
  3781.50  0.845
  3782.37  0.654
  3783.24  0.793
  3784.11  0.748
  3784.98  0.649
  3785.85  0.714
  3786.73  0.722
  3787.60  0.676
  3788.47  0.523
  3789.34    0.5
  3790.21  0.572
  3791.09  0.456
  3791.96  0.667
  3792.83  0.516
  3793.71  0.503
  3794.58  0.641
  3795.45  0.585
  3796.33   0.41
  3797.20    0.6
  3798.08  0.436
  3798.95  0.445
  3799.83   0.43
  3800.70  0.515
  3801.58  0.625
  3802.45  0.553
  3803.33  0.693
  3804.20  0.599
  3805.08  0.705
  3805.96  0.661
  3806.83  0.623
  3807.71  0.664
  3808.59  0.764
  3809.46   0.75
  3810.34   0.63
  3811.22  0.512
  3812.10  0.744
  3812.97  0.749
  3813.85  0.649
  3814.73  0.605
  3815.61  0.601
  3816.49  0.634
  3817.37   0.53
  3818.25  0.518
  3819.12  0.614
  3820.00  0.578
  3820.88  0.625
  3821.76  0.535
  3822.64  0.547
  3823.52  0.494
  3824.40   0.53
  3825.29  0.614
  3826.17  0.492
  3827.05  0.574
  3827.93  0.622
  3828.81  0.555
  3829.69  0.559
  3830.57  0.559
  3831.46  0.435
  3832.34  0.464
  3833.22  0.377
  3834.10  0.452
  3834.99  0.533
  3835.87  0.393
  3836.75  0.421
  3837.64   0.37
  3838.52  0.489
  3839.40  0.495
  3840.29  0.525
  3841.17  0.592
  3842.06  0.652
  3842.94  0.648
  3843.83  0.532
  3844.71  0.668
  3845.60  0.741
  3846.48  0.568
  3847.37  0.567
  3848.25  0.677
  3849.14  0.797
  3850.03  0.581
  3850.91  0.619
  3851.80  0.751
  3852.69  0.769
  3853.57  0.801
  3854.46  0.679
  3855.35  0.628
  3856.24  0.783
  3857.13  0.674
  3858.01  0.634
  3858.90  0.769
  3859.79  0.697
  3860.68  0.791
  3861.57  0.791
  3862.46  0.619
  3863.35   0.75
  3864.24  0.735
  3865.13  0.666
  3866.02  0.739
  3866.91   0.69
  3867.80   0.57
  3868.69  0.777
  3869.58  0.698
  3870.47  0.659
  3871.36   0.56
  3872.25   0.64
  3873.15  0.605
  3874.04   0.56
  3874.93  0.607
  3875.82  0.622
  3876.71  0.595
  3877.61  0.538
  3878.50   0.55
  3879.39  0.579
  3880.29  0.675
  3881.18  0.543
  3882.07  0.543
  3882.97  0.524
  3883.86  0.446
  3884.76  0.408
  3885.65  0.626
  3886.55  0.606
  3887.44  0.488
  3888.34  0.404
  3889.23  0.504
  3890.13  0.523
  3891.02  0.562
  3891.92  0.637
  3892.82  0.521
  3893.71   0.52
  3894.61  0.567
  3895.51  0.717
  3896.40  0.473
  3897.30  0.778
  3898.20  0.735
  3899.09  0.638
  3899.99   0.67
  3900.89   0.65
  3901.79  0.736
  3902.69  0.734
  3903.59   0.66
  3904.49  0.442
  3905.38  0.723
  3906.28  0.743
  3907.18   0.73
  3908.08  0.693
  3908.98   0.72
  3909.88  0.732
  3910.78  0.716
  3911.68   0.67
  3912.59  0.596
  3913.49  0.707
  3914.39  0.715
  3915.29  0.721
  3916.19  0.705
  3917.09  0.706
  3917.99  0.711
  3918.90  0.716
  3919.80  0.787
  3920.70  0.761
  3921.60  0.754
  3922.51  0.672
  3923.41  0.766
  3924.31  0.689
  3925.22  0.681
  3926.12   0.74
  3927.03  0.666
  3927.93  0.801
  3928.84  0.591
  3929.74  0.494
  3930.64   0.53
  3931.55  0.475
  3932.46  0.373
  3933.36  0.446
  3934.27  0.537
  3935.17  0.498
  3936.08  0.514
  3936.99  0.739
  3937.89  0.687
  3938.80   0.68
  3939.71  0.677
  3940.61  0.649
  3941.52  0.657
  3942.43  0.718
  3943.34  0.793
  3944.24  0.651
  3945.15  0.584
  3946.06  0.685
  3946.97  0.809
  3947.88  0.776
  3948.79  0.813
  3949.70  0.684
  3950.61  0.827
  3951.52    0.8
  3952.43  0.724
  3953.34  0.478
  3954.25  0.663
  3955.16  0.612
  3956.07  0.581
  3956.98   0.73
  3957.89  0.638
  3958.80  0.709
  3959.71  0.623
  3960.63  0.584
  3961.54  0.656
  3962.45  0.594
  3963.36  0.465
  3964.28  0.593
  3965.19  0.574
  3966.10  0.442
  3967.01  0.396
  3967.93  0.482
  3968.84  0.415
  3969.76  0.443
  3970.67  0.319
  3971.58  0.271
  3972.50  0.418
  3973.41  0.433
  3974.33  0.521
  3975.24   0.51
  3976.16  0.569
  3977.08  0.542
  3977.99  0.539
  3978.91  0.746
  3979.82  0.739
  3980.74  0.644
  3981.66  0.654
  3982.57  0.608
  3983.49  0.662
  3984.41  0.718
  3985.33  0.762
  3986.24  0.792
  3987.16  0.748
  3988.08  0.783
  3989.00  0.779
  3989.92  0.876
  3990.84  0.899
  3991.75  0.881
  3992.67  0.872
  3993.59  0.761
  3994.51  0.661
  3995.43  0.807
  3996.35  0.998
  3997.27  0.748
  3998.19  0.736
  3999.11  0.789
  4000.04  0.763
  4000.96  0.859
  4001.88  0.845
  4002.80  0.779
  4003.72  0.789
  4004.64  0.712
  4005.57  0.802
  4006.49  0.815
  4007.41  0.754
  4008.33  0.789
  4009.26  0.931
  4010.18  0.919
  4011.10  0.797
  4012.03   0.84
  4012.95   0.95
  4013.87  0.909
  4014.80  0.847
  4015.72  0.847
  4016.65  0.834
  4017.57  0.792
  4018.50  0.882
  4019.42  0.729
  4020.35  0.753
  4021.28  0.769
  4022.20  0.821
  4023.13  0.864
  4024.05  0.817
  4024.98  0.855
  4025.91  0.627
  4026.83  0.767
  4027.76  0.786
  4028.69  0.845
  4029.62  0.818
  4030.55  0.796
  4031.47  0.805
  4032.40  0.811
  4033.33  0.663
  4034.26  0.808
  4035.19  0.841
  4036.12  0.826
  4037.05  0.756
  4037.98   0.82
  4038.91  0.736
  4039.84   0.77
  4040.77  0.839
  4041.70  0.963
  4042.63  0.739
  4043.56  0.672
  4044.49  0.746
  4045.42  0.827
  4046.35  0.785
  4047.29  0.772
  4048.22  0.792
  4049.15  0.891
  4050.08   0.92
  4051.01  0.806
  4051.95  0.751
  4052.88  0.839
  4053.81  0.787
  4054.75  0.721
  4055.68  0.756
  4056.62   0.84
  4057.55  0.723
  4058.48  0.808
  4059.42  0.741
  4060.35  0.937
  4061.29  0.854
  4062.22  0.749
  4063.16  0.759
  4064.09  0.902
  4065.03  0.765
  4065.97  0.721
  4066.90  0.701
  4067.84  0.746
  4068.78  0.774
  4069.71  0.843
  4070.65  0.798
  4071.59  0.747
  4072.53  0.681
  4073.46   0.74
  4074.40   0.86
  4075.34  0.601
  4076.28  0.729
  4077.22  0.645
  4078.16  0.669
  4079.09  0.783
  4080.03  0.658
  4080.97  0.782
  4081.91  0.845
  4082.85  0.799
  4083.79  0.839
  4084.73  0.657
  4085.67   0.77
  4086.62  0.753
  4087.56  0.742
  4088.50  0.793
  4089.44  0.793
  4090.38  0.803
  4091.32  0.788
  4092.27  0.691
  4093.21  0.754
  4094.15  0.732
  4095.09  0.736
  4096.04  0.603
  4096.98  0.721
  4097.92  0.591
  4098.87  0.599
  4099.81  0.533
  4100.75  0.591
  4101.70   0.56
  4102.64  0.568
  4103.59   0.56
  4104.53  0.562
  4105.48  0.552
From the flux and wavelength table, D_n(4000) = 1.29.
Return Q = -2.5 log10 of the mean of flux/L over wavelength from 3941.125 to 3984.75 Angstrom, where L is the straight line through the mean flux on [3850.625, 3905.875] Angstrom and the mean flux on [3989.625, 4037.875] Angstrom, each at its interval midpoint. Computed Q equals 0.22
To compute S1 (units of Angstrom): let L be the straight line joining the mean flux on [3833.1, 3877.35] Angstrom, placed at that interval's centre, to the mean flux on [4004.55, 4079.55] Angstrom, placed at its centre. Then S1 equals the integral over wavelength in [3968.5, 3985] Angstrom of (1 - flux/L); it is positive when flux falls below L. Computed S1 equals 4.3 Angstrom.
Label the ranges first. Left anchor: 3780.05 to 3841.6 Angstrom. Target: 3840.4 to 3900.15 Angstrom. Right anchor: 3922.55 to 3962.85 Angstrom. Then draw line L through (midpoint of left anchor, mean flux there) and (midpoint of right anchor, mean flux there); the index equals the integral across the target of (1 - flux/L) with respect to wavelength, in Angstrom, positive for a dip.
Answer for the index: -1.9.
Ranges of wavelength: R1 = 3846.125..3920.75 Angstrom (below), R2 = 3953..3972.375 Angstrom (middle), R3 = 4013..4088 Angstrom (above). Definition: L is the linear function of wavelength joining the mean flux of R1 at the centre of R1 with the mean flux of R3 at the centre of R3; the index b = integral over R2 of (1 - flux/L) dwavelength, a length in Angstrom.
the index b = 4.84 Angstrom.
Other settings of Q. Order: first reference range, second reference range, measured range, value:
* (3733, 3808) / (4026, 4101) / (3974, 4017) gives -0.08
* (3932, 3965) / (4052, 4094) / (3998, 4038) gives -0.14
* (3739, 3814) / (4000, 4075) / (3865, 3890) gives 0.14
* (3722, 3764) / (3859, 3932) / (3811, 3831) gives 0.07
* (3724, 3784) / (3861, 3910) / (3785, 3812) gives 0.03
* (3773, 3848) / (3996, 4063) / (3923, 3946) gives 0.14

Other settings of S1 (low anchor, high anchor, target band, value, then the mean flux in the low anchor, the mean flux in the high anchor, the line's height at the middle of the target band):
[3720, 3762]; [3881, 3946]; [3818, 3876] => 1.2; 0.608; 0.634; 0.624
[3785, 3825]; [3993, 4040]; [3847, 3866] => -1.8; 0.593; 0.805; 0.644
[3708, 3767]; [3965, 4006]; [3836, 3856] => 0.5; 0.6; 0.669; 0.63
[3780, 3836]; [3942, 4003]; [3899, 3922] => -2.2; 0.59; 0.665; 0.637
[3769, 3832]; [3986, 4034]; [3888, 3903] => 1.8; 0.601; 0.81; 0.696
